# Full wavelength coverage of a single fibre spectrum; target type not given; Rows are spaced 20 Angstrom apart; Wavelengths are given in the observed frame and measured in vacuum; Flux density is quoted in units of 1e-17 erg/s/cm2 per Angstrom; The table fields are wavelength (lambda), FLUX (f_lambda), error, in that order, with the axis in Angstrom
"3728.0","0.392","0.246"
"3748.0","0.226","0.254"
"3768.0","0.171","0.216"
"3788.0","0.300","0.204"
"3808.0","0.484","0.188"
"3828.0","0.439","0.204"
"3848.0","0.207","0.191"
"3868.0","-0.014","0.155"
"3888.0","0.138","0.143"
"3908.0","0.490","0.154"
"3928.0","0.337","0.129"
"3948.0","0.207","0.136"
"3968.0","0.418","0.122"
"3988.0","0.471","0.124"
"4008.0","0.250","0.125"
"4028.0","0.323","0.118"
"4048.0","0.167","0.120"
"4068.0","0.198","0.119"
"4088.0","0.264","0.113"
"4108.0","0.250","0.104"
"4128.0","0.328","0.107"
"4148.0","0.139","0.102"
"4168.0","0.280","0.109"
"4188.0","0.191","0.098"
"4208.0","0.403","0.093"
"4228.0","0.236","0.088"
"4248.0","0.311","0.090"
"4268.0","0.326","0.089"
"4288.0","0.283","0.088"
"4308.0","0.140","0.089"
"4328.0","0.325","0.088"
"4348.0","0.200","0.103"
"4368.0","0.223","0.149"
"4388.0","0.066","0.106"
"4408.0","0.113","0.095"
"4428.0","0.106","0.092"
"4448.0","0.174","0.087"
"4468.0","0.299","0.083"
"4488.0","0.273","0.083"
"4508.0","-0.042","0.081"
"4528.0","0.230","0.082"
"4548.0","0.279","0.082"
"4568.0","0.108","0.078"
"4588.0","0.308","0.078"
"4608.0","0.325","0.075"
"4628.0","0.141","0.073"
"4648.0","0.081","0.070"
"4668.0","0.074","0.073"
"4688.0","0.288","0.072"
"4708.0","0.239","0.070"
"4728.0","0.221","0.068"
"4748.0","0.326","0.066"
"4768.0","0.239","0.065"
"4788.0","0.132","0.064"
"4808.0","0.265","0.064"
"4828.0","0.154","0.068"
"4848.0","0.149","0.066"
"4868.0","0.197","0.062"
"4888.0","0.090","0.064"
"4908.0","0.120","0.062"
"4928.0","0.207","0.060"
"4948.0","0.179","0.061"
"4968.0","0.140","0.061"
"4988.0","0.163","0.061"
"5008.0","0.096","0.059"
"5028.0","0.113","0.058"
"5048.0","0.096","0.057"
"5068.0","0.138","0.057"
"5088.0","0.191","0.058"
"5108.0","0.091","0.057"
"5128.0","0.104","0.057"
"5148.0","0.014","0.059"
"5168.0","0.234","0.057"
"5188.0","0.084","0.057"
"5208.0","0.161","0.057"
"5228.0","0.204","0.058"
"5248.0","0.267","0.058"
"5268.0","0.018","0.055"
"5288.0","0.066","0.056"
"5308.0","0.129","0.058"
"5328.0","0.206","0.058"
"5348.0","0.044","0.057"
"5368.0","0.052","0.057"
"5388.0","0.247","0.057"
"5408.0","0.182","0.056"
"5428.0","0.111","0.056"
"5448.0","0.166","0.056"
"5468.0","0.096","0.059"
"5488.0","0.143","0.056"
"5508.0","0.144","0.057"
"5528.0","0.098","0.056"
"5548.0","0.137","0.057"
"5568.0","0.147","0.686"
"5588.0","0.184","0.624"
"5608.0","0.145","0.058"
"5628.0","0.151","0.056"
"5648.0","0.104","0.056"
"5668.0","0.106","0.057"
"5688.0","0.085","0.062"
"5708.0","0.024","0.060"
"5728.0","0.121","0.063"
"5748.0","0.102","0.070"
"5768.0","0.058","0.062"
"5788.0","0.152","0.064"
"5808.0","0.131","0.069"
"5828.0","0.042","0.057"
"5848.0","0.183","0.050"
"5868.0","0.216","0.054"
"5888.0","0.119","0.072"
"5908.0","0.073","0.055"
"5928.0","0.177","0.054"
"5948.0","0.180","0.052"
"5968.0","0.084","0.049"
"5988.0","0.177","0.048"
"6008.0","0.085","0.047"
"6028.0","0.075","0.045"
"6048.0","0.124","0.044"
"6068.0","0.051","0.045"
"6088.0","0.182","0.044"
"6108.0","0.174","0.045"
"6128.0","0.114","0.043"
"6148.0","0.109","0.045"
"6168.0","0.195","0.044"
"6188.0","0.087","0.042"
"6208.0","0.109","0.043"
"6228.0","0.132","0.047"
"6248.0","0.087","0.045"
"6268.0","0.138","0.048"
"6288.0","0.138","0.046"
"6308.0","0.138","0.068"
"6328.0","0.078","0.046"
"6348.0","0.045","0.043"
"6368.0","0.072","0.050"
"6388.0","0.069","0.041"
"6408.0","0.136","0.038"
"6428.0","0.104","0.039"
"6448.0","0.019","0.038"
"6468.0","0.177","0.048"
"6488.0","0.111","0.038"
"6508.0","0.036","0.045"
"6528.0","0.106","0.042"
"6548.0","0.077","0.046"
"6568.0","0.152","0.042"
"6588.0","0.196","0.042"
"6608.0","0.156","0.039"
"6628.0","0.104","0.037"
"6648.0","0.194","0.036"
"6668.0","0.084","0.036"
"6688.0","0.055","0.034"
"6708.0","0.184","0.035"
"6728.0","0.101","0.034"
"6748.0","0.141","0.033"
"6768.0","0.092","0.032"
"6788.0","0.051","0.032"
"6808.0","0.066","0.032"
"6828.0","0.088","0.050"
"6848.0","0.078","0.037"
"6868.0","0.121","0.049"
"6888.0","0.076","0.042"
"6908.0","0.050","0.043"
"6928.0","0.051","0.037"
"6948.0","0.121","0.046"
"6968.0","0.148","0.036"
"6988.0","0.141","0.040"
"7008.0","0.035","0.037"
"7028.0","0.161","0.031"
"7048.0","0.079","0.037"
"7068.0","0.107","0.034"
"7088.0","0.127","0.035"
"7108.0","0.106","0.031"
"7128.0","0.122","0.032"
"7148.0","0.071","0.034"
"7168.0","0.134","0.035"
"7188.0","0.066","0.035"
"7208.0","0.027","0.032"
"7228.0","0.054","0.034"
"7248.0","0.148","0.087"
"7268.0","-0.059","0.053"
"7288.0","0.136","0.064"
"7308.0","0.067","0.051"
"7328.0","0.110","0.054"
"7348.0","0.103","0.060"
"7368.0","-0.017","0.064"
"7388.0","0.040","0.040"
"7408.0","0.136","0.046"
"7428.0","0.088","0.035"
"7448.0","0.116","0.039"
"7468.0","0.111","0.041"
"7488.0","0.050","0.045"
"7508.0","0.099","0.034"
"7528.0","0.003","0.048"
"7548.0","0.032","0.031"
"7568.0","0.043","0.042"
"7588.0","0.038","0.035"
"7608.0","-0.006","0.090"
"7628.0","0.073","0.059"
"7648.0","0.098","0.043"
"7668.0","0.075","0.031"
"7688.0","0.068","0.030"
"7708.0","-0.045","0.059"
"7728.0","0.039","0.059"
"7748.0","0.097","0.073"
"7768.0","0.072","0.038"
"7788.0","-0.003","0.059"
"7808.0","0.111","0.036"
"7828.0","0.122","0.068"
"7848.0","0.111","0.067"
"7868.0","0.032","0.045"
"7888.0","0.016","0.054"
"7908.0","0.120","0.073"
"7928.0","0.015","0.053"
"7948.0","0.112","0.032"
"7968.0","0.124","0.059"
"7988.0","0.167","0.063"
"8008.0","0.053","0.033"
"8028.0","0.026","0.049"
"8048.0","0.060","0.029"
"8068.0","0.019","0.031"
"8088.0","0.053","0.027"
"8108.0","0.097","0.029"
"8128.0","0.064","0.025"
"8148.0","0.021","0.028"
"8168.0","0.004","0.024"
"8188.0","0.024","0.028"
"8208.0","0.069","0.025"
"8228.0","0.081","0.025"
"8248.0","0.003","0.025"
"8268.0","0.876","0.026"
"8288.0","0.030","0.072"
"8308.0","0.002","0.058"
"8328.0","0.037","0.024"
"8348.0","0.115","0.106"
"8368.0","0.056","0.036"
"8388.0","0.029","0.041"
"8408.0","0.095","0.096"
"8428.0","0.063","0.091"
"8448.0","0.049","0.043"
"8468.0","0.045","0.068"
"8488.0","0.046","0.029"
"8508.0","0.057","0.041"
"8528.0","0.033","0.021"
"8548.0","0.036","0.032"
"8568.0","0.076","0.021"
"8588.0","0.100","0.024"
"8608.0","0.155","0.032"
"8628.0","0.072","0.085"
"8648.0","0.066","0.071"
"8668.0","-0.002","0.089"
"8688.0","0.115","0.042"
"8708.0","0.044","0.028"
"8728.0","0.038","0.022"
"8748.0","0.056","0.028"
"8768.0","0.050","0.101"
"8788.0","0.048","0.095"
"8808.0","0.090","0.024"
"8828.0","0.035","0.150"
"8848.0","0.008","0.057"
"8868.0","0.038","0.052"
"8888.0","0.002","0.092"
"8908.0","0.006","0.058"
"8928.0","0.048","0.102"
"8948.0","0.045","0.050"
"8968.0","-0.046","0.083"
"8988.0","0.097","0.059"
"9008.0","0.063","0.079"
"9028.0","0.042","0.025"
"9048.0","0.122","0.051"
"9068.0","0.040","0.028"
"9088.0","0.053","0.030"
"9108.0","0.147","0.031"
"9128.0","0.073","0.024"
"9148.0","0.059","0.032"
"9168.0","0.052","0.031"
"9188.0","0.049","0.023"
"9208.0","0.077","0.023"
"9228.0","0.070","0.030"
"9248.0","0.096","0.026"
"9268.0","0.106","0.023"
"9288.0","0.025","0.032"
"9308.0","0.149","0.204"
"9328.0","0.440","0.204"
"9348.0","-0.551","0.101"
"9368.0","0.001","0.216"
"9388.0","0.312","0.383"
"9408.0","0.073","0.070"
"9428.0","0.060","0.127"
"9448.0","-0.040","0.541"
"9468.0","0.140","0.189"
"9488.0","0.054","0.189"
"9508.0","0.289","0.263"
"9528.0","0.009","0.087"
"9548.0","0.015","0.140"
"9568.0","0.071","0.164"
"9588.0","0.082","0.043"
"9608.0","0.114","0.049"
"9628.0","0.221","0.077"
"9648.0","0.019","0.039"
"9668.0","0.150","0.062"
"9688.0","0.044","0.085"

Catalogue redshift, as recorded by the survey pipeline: 1.219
